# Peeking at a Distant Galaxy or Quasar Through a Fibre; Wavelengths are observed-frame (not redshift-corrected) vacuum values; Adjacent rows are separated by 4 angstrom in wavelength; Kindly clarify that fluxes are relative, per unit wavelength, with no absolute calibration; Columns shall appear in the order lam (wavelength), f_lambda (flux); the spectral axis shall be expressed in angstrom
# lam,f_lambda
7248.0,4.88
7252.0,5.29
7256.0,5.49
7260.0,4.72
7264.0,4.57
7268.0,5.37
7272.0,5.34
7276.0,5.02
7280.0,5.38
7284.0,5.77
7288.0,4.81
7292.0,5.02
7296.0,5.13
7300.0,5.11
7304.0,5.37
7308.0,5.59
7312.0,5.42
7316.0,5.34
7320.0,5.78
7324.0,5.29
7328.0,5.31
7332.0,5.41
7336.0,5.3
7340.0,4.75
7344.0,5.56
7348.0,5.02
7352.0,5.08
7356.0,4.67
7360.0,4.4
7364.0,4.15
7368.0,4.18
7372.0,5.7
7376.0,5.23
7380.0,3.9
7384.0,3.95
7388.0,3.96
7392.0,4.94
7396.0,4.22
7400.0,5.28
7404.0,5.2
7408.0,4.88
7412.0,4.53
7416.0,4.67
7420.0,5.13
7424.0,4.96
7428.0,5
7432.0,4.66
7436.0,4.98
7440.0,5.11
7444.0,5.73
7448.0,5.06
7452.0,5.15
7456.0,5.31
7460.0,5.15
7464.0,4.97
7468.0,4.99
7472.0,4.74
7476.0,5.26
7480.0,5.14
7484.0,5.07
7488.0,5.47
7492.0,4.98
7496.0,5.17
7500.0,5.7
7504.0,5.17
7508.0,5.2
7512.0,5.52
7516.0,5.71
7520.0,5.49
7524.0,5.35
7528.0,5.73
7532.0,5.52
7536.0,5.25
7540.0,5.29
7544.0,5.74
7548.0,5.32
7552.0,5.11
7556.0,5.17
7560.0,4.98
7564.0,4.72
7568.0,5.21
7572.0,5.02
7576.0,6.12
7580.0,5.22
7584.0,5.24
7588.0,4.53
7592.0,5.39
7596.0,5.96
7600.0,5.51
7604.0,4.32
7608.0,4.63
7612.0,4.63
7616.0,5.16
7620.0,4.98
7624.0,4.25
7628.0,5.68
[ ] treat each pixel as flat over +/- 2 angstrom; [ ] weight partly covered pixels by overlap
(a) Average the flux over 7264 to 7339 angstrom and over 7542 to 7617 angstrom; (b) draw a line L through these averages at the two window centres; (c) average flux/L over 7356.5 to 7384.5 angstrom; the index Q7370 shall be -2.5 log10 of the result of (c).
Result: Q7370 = 0.16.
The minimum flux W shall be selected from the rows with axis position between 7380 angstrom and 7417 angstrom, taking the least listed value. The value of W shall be 3.9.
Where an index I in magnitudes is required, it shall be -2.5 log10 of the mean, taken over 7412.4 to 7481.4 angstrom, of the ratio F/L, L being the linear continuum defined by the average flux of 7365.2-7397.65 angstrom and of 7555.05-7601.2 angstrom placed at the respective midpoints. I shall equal -0.065 mag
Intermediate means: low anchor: 4.5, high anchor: 5.25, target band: 5.05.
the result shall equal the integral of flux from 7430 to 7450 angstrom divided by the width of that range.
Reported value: 5.11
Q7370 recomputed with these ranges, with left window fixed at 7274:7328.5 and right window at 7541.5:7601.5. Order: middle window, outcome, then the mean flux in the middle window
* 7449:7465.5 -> 0.03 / 5.15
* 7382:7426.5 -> 0.13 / 4.71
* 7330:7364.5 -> 0.07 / 4.96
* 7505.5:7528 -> -0.04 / 5.47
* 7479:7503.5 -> 0.01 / 5.25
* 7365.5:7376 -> 0.07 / 4.96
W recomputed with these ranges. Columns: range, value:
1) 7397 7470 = 4.53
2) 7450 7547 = 4.74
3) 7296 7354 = 4.75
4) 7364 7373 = 4.15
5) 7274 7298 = 4.81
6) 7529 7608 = 4.32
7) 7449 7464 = 4.97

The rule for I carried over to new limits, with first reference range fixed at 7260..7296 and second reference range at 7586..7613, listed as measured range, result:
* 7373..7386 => 0.144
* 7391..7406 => 0.039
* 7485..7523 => -0.068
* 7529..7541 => -0.074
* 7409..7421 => 0.072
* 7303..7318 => -0.064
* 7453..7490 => -0.014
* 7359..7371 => 0.172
